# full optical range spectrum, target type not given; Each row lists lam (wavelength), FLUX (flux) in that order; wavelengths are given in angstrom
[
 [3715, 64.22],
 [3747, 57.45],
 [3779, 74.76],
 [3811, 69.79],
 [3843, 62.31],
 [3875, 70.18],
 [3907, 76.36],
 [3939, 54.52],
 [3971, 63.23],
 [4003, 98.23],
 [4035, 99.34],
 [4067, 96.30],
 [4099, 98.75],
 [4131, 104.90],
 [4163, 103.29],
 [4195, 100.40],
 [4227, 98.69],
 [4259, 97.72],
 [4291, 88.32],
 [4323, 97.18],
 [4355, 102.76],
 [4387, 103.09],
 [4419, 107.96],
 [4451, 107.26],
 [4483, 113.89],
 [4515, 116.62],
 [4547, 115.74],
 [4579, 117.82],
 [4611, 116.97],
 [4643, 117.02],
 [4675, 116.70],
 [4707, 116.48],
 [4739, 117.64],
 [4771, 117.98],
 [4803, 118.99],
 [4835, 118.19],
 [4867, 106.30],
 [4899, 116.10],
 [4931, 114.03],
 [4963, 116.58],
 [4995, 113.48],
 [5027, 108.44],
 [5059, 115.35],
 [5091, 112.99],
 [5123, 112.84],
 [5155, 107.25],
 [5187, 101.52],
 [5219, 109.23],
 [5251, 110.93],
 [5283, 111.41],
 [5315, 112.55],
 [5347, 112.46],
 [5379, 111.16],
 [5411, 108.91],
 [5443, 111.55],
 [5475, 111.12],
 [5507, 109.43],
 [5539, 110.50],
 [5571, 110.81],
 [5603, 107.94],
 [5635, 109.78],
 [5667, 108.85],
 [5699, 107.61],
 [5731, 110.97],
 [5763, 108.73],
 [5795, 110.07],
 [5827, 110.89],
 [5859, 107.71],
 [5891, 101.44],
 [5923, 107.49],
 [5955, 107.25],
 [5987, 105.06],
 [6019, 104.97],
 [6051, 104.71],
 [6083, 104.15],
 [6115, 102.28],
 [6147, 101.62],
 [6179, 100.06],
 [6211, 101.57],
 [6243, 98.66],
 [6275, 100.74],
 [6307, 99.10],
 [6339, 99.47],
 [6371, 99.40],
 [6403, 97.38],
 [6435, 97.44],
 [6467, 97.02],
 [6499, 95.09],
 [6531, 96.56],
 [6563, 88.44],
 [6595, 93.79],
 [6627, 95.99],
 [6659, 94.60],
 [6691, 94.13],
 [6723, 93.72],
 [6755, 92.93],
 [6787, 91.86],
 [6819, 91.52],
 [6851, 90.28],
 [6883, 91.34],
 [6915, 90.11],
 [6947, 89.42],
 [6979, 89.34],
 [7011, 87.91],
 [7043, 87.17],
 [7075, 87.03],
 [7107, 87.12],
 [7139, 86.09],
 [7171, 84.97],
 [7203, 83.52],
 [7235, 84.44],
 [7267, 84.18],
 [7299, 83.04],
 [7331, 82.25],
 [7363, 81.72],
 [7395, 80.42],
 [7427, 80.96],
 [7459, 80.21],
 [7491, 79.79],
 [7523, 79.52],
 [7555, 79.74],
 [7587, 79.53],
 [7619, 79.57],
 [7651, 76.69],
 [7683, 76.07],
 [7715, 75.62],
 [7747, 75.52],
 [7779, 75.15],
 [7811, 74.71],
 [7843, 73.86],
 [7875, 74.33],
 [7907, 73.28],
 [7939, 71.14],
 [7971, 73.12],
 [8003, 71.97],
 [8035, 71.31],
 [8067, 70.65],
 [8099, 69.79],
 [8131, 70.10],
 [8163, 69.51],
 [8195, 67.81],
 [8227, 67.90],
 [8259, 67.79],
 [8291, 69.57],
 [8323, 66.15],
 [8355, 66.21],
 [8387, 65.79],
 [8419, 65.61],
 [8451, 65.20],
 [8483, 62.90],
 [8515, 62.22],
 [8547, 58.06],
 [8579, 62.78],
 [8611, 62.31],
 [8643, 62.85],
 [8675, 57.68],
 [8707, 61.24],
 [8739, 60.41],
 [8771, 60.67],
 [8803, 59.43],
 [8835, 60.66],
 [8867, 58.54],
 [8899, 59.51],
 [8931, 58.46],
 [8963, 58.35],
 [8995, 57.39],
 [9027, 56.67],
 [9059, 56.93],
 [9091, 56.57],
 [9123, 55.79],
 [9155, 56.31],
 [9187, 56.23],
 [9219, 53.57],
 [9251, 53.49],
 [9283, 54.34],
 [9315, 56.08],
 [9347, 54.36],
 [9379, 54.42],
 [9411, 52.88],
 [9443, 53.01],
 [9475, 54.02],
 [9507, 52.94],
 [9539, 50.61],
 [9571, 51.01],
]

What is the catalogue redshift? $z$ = 0.00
